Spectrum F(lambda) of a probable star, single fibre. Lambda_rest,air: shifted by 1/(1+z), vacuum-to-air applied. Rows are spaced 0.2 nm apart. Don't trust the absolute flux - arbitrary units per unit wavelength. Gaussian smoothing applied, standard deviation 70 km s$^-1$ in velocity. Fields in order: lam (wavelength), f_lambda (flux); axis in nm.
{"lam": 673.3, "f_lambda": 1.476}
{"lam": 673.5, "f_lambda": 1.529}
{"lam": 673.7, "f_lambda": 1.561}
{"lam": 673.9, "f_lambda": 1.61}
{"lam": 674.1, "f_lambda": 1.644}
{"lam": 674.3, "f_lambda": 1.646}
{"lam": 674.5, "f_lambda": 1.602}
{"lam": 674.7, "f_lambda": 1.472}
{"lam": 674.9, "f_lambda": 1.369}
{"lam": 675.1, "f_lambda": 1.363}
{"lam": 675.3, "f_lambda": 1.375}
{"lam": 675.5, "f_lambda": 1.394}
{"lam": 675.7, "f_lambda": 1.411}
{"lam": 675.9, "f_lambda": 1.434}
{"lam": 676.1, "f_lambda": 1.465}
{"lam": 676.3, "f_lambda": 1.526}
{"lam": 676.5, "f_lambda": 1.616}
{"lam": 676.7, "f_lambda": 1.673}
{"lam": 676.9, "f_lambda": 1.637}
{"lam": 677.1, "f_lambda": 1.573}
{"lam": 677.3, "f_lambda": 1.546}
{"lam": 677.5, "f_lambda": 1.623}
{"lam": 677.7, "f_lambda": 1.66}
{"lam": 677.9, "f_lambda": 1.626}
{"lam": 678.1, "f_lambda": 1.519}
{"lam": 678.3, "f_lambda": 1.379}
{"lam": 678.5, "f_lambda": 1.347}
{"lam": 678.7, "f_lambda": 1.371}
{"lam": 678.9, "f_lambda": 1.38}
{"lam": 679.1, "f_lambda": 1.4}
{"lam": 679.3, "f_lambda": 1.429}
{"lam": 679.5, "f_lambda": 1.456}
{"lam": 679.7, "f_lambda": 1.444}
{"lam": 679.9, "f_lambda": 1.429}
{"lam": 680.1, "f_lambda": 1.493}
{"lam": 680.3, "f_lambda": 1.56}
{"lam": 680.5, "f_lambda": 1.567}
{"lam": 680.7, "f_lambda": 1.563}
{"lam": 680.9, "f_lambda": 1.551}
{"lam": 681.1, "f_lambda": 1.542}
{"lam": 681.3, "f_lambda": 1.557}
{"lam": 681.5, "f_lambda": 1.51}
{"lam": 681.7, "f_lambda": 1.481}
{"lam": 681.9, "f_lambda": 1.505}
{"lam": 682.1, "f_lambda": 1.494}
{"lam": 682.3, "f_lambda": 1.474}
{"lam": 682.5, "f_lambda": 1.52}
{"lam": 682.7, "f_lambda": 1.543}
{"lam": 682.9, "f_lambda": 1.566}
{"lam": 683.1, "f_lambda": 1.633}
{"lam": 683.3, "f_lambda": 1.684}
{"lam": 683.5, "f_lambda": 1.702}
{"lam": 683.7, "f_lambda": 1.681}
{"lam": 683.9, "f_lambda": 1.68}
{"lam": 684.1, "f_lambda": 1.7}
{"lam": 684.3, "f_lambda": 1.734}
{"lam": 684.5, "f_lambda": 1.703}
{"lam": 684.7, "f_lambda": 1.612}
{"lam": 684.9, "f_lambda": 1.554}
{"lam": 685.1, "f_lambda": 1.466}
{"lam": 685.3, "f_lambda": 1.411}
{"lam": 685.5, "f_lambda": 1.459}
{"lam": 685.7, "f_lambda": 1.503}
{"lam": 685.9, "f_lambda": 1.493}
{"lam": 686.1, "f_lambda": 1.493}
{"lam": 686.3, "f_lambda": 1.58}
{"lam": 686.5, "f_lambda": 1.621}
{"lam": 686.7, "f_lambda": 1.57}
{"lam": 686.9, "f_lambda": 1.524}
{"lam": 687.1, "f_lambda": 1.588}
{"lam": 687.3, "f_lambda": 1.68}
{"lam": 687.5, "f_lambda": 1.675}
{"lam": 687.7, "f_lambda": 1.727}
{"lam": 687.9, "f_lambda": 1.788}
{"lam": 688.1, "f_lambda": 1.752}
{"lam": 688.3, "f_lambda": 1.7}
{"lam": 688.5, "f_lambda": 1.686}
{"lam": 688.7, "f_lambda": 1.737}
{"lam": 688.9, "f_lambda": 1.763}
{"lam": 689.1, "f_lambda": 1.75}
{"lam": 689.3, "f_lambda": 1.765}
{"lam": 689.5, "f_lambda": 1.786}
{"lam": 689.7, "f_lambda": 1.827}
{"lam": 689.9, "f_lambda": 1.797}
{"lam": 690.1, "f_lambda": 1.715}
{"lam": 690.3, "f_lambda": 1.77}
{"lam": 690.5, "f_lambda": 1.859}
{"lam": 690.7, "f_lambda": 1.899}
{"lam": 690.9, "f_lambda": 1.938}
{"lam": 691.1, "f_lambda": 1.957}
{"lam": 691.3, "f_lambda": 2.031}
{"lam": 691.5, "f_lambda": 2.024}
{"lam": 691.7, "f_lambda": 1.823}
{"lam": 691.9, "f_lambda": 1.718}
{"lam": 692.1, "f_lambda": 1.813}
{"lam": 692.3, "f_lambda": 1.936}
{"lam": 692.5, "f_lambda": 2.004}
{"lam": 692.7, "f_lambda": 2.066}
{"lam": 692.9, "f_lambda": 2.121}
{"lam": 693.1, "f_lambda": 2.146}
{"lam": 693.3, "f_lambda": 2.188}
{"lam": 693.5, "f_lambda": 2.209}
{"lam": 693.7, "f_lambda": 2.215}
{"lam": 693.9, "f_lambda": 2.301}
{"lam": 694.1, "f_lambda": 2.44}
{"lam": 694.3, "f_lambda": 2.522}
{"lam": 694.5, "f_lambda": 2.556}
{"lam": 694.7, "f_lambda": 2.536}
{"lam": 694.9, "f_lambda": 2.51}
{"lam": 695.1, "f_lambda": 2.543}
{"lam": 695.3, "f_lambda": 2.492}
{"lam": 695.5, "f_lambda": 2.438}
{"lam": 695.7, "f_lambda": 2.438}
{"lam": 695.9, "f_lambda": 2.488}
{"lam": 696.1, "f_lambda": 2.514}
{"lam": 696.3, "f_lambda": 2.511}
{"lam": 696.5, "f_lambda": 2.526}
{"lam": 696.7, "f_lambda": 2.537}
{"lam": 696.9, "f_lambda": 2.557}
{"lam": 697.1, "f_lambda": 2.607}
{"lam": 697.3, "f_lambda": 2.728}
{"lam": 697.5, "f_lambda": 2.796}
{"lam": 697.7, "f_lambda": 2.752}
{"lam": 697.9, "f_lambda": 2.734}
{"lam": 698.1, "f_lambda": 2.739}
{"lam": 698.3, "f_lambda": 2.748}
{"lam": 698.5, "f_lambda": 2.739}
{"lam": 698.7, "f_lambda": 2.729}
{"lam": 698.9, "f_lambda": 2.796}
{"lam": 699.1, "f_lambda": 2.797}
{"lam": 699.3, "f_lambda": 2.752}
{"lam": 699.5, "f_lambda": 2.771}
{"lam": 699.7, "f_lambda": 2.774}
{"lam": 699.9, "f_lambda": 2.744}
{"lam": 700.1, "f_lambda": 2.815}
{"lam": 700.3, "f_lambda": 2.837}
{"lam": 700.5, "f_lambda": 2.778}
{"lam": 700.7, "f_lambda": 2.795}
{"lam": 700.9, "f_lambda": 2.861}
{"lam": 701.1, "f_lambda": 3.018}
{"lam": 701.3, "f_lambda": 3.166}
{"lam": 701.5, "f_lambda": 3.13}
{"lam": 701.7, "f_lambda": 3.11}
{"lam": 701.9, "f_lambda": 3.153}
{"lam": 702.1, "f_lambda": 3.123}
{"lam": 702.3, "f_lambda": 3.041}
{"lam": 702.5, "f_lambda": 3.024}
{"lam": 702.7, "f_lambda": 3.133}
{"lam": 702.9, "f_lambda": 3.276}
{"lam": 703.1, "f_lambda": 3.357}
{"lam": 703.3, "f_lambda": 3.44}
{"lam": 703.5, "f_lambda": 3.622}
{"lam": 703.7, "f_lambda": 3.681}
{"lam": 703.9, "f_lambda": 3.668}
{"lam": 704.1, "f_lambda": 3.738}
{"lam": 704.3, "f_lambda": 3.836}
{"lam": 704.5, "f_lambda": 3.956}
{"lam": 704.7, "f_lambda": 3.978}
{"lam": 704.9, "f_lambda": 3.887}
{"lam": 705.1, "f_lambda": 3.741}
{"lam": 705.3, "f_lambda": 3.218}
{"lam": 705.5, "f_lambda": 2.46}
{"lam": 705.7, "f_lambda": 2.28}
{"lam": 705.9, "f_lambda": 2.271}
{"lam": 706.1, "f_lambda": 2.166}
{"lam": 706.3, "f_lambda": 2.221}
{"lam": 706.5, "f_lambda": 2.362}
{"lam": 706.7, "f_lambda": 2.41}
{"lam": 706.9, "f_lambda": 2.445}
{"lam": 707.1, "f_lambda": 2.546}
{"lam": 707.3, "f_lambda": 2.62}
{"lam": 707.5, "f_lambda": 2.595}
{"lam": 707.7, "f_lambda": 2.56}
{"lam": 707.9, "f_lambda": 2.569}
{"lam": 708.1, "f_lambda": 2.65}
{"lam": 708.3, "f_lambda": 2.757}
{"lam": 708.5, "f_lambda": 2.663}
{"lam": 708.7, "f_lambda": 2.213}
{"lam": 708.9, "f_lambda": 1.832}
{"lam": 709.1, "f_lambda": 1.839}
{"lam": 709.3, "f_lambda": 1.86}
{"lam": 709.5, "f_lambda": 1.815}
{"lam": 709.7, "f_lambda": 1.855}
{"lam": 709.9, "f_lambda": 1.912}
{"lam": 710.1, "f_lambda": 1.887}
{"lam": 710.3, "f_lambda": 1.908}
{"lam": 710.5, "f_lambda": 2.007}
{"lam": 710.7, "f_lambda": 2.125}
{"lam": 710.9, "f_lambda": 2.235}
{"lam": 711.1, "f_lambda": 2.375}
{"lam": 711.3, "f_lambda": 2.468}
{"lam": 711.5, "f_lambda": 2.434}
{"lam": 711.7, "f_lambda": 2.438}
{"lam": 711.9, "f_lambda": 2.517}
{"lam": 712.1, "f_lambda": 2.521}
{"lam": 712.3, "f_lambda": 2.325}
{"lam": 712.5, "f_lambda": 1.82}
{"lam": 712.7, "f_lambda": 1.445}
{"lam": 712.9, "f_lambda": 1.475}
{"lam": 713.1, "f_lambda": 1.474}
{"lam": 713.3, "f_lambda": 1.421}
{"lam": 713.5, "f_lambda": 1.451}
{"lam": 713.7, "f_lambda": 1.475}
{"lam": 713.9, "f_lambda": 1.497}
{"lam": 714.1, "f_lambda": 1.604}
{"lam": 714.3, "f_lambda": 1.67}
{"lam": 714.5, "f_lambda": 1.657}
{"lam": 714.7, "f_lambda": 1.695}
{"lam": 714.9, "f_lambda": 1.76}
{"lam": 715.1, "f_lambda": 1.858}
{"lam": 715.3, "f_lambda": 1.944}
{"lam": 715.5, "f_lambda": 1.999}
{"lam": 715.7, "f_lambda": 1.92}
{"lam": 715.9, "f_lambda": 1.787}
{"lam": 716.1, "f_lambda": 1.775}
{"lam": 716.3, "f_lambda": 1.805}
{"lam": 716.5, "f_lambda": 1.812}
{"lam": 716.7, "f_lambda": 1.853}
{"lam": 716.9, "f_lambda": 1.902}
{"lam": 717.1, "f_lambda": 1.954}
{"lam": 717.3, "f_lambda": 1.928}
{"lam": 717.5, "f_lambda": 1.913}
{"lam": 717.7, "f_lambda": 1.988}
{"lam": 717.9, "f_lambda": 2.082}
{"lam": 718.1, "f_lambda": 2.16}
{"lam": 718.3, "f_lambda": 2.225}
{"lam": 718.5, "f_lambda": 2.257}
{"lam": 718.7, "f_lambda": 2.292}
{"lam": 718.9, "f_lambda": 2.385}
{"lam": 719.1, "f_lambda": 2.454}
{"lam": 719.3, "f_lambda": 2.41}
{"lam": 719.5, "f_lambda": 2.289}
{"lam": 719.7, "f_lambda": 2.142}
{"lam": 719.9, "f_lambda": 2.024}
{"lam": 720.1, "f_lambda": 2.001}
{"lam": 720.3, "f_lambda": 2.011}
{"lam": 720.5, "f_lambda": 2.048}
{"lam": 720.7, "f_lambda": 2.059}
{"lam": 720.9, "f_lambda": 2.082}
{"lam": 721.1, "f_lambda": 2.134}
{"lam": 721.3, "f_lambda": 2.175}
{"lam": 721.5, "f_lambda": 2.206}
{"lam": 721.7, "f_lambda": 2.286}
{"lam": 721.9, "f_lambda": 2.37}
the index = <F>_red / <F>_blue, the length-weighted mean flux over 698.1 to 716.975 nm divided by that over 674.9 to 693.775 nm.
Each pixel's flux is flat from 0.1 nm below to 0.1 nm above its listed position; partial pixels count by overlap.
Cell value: 1.51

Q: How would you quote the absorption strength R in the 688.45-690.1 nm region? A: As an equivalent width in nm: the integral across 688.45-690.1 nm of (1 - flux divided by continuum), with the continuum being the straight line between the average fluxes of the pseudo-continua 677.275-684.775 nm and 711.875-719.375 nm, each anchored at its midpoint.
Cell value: -0.14 nm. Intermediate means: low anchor 1.54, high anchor 1.9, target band 1.76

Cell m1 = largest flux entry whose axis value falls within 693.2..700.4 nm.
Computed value 2.837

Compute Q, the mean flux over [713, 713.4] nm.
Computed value 1.45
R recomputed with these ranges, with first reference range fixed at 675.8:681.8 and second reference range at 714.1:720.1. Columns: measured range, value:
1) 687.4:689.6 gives -0.14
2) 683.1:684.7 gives -0.11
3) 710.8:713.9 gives -0.07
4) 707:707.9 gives -0.34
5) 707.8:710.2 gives -0.34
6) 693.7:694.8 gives -0.48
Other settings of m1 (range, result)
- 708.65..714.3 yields 2.521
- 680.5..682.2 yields 1.567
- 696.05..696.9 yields 2.557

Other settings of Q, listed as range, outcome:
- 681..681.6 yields 1.54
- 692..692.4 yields 1.87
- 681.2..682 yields 1.51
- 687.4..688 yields 1.73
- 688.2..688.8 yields 1.71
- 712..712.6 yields 2.22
